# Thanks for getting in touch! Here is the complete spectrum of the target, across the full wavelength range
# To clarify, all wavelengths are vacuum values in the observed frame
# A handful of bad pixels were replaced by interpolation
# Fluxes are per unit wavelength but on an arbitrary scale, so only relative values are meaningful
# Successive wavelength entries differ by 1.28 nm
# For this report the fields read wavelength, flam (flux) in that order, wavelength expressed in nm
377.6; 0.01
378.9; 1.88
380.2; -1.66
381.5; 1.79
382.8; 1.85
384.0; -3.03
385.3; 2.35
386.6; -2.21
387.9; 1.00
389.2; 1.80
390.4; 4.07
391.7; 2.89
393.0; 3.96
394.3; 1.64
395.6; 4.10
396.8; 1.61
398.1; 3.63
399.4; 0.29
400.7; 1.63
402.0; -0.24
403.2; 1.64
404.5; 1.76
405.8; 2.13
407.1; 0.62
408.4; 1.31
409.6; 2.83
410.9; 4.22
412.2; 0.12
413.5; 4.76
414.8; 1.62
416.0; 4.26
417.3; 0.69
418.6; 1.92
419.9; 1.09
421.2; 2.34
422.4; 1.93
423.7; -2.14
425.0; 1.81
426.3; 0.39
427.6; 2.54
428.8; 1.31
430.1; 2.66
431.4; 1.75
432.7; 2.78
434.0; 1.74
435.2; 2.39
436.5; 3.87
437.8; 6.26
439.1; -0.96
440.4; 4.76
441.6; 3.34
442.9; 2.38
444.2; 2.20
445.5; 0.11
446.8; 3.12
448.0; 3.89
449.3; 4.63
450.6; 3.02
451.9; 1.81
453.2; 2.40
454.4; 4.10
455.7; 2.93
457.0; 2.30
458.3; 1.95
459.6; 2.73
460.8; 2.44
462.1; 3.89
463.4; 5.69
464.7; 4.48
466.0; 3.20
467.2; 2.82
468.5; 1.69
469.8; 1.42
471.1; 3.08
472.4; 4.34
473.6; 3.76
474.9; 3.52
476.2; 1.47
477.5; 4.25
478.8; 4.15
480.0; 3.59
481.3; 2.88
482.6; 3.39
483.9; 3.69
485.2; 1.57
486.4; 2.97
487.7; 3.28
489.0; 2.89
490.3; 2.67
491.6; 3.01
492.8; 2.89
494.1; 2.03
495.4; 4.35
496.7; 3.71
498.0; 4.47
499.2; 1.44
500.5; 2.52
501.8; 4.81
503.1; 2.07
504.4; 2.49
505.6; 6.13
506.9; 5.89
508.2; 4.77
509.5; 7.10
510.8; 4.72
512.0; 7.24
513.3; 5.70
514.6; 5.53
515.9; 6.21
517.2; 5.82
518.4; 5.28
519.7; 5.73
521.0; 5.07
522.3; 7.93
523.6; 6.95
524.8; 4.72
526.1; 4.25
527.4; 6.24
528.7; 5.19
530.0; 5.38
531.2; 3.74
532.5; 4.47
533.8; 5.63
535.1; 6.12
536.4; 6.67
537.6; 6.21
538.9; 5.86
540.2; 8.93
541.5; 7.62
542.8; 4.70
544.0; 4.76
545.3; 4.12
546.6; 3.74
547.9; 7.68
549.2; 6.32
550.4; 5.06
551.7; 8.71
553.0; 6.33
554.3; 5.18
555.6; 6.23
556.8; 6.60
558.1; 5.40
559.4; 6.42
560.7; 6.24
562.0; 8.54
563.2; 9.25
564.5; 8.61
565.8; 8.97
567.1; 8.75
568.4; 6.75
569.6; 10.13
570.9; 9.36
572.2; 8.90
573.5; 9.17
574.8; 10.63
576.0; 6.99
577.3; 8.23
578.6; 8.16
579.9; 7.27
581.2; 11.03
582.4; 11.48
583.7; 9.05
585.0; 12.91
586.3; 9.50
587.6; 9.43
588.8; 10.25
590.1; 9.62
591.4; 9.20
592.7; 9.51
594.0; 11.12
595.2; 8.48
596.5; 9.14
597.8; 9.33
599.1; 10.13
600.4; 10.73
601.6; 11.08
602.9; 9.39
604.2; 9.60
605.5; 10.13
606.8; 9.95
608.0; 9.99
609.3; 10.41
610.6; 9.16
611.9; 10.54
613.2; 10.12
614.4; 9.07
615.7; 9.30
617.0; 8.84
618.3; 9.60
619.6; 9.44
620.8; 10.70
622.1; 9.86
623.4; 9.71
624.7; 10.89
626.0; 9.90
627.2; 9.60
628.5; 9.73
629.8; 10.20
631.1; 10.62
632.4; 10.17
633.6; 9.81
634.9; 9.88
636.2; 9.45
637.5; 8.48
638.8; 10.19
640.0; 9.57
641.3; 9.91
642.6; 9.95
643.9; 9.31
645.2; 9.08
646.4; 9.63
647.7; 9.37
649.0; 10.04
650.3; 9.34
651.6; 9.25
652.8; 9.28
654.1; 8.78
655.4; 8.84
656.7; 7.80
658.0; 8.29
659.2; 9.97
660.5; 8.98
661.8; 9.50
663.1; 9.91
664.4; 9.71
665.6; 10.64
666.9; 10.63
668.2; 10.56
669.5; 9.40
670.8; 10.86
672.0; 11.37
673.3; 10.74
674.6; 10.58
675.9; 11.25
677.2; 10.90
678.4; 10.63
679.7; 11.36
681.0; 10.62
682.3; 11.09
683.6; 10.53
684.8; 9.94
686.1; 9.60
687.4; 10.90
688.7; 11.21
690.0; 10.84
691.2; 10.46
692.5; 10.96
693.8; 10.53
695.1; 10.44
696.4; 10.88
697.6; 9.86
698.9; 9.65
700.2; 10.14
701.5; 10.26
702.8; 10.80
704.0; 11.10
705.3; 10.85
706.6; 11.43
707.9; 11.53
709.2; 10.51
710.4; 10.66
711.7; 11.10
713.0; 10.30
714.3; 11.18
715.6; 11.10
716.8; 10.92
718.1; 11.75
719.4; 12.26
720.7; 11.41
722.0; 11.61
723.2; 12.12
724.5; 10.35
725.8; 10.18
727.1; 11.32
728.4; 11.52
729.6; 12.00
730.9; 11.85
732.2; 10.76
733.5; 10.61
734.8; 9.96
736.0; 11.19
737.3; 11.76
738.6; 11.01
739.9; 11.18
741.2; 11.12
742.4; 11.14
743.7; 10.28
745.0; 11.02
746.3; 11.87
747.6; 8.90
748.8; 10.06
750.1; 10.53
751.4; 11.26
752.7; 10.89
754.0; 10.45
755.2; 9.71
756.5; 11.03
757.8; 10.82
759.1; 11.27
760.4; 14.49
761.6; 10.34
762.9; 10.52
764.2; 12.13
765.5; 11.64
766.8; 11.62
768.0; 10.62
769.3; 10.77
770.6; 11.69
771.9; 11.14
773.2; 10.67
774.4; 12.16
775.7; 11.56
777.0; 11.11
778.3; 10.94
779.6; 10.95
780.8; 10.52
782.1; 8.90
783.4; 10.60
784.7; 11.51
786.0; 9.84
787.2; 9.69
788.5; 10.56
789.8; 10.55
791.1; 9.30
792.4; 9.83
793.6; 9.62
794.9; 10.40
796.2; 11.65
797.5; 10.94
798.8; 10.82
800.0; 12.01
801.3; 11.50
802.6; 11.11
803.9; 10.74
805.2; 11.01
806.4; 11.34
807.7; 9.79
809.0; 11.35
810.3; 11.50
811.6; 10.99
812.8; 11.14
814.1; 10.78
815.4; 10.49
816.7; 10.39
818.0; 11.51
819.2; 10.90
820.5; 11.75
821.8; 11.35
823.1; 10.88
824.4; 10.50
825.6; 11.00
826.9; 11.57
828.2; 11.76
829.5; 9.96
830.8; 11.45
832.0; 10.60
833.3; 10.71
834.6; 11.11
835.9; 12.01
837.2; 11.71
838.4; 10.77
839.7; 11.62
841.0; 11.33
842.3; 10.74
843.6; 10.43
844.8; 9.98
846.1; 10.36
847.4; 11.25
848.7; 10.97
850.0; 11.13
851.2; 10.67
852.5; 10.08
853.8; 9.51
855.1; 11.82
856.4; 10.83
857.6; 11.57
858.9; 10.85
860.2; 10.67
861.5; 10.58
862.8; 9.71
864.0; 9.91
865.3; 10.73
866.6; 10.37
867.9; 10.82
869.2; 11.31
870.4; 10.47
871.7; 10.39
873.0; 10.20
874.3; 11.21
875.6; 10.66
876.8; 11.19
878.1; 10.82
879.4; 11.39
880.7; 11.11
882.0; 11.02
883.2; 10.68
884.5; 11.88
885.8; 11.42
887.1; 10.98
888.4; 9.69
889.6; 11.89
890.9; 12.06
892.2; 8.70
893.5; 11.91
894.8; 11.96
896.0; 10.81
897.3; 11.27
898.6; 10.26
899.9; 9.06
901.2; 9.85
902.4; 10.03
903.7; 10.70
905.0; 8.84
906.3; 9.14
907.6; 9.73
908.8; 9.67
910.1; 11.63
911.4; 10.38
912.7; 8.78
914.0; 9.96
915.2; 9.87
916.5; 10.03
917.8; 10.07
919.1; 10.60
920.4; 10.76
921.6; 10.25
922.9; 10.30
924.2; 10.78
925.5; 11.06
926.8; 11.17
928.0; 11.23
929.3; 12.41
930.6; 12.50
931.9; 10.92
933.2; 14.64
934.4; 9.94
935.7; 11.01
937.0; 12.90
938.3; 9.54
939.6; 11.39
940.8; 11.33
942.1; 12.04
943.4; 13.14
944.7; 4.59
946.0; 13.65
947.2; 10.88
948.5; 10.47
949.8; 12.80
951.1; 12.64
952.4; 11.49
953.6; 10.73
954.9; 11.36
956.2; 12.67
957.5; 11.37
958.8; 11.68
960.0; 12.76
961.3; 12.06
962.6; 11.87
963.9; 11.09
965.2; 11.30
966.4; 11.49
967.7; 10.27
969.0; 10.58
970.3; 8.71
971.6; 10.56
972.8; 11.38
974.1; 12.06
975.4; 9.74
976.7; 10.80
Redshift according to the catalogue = 0.27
